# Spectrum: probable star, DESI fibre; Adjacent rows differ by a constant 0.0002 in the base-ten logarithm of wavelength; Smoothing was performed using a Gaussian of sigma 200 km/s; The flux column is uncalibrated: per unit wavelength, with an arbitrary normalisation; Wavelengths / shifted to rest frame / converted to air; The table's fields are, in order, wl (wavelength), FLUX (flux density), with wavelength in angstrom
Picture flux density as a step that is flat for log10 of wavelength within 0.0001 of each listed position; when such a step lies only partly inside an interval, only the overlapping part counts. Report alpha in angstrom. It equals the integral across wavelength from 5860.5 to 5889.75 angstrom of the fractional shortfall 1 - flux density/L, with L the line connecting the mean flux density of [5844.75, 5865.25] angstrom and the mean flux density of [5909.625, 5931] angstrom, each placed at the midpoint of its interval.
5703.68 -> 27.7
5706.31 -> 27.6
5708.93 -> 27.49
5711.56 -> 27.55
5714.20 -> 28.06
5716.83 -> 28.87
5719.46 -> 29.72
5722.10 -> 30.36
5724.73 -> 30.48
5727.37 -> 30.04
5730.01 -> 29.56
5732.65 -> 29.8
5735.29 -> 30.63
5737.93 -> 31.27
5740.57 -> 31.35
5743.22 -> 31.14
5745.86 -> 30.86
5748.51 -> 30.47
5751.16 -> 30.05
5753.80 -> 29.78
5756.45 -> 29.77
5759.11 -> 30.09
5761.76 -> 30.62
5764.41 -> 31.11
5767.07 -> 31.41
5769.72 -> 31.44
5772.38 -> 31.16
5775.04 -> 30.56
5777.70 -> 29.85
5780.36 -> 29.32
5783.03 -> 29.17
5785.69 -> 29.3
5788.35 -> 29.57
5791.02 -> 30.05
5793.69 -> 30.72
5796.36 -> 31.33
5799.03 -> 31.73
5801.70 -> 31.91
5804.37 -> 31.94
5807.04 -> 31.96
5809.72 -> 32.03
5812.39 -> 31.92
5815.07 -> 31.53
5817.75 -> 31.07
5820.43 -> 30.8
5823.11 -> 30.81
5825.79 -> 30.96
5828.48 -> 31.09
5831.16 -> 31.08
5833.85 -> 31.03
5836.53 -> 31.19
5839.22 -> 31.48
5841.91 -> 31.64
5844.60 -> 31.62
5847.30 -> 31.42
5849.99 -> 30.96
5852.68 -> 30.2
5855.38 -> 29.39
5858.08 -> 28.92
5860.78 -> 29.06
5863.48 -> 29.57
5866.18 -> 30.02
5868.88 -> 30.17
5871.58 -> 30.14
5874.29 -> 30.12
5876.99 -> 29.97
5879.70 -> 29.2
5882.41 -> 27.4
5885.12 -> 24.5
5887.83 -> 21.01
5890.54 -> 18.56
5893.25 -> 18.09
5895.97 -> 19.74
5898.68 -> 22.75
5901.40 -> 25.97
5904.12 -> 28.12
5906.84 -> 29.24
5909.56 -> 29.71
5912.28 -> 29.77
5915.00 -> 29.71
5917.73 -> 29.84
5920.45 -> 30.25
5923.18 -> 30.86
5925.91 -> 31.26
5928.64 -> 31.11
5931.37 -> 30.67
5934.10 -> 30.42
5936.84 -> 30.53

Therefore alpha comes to 2.0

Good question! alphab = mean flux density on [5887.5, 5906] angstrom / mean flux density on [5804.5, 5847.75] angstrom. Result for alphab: 0.71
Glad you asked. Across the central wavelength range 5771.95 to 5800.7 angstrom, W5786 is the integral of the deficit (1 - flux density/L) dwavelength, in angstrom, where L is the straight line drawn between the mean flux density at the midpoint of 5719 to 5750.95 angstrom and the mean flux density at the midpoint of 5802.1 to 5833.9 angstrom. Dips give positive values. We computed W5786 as 0.7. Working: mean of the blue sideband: 30.5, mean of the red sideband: 31.4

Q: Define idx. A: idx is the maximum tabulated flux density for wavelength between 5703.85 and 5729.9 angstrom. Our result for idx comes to 30.48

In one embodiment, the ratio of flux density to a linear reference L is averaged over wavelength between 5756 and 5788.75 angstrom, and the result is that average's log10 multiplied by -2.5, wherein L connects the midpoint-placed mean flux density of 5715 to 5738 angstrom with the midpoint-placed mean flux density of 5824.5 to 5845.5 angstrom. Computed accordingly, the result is 0.01 mag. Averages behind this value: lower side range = 30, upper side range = 31.3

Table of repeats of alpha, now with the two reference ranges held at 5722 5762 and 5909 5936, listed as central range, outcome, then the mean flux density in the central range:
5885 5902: 5.2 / 21.1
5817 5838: -0.4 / 31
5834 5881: 0.1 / 30.3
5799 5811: -0.6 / 31.9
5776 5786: 0.3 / 29.5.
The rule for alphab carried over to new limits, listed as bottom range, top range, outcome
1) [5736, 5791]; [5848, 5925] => 0.91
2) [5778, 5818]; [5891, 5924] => 0.87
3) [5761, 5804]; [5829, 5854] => 1.02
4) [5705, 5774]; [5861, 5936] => 0.92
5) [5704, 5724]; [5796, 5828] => 1.10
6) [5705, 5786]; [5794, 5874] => 1.03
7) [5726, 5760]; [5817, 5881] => 1.00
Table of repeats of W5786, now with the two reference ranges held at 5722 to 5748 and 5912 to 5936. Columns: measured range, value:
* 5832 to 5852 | -0.5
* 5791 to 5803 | -0.3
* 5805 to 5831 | -0.7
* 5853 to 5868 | 0.5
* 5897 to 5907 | 1.5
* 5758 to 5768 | -0.1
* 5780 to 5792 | 0.4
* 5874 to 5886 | 0.9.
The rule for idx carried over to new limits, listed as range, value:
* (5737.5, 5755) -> 31.35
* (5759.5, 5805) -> 31.94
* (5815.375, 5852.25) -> 31.64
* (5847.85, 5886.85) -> 30.96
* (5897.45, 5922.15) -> 30.25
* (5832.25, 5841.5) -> 31.48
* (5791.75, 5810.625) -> 32.03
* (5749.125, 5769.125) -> 31.41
